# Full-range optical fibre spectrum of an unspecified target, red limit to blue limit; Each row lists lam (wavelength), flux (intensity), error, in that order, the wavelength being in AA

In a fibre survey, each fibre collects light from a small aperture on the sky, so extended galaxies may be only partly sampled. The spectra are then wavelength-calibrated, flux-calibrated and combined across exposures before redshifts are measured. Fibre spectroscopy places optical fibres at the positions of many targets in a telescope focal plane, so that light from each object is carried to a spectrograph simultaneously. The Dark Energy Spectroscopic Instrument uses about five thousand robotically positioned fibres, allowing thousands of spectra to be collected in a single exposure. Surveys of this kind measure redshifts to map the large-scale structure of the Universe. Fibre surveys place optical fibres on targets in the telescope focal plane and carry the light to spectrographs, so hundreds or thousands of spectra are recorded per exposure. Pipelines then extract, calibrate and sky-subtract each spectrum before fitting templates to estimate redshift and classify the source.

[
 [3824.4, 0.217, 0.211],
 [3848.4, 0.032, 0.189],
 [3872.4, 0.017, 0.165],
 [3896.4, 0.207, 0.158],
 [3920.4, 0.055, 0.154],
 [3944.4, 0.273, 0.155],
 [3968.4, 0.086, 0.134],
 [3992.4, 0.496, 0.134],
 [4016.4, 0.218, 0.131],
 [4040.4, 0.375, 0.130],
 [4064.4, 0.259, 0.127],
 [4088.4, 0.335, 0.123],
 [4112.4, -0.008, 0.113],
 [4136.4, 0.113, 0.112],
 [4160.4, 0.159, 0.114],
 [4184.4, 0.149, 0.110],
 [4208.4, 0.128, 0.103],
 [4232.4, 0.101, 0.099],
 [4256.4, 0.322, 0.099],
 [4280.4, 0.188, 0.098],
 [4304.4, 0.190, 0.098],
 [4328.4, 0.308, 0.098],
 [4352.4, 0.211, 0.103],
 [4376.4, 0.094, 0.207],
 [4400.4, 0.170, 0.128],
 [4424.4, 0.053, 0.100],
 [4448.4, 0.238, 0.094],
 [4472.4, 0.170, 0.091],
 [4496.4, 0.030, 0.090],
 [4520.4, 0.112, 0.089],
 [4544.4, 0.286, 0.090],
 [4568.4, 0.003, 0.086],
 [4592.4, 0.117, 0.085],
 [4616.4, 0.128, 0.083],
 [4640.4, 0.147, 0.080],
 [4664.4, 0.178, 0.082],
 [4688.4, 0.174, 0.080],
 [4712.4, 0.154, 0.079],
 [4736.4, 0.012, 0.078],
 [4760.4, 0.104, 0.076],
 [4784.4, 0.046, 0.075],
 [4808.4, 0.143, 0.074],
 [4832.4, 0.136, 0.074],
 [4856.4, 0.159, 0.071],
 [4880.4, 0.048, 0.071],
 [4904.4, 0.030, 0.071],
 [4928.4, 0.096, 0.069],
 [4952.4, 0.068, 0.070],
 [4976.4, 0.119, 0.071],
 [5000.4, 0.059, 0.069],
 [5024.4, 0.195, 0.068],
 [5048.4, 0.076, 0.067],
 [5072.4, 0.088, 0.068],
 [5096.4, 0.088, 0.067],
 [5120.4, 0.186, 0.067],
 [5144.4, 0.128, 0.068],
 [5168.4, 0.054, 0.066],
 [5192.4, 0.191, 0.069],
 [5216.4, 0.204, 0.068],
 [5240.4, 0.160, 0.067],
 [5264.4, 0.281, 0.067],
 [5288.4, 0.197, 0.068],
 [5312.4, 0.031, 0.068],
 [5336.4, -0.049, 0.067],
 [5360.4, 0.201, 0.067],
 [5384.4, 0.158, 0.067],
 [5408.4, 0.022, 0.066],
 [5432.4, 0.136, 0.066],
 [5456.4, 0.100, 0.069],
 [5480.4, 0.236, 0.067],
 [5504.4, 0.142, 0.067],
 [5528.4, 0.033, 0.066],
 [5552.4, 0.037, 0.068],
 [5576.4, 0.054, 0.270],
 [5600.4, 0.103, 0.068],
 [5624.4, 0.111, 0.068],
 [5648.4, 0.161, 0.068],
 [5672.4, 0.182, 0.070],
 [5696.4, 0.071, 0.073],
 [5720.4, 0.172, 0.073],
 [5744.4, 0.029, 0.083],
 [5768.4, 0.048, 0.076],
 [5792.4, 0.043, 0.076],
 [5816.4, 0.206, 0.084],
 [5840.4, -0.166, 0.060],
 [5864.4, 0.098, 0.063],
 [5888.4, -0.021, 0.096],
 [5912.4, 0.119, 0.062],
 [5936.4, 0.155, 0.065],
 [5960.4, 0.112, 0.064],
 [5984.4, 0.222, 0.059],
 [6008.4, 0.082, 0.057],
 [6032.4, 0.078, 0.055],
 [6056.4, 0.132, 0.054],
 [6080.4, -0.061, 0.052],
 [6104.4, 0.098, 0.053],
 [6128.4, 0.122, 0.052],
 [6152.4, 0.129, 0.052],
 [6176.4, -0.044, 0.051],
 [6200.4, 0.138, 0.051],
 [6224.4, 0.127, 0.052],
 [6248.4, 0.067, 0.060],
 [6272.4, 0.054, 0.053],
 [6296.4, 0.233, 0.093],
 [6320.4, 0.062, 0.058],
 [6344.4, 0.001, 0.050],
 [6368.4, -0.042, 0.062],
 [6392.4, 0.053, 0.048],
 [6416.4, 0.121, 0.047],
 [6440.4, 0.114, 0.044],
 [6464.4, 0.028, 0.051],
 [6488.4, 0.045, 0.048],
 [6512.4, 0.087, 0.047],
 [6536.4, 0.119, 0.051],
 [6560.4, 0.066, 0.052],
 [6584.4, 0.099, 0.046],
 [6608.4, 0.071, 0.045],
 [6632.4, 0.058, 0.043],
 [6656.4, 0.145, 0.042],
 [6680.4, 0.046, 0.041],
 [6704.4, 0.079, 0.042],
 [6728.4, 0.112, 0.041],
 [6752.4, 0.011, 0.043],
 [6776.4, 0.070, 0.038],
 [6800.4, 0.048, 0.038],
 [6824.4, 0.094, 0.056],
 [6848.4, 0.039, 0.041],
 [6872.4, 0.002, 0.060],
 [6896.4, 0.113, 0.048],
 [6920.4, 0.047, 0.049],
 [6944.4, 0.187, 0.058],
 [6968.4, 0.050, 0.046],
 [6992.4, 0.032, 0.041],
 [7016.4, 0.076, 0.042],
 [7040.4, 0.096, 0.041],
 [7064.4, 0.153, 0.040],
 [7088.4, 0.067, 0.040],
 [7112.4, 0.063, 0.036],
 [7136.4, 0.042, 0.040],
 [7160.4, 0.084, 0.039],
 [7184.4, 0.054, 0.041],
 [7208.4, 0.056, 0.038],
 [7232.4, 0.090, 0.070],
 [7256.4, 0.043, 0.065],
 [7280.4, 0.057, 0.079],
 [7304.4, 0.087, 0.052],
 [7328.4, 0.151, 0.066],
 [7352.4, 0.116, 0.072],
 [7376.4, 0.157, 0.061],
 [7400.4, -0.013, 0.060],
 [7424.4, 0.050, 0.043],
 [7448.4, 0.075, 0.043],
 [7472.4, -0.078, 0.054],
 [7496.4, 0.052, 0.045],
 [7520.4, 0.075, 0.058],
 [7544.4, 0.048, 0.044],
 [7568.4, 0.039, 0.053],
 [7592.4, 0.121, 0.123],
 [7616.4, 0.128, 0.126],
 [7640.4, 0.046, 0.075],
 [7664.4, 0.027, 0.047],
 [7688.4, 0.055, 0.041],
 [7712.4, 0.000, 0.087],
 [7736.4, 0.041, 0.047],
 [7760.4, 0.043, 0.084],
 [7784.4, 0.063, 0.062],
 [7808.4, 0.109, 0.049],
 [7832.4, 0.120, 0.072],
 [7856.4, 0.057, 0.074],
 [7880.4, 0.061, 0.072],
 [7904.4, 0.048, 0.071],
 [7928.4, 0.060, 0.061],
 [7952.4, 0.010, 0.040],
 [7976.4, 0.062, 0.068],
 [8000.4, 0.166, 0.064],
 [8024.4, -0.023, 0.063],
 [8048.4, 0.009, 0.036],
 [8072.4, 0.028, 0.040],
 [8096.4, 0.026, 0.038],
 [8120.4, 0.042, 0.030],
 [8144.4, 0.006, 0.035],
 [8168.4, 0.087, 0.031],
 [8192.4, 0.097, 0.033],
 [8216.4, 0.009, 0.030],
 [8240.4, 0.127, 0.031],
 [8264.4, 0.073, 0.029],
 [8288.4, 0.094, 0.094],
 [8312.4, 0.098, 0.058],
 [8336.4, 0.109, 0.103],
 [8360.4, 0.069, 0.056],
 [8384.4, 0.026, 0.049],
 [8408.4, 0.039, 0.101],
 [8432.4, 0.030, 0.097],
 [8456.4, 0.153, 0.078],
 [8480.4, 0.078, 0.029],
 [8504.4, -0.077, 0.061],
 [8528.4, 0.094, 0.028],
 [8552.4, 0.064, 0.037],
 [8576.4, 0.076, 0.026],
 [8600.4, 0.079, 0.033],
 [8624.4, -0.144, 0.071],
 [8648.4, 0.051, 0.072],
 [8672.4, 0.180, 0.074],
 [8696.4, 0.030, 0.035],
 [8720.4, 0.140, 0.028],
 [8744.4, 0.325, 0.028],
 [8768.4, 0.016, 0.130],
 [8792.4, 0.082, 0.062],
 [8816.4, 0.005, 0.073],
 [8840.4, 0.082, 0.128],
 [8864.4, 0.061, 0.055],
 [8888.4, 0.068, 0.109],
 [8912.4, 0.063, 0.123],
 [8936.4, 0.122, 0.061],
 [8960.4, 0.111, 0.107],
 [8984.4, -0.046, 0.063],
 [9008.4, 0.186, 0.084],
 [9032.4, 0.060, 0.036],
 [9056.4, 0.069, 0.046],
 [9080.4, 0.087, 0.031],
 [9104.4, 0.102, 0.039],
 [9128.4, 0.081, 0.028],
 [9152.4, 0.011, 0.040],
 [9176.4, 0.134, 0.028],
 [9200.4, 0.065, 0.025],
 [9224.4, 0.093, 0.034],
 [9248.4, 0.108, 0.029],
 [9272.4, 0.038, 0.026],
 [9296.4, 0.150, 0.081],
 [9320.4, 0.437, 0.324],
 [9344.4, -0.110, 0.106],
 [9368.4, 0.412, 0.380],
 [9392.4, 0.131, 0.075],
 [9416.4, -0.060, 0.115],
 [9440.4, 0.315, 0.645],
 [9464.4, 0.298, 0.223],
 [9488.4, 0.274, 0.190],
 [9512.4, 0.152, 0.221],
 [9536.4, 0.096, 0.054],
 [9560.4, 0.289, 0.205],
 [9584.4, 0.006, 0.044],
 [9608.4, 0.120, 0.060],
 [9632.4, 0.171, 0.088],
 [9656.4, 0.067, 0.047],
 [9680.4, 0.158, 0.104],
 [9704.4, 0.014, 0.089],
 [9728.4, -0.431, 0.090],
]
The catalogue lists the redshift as 1.343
